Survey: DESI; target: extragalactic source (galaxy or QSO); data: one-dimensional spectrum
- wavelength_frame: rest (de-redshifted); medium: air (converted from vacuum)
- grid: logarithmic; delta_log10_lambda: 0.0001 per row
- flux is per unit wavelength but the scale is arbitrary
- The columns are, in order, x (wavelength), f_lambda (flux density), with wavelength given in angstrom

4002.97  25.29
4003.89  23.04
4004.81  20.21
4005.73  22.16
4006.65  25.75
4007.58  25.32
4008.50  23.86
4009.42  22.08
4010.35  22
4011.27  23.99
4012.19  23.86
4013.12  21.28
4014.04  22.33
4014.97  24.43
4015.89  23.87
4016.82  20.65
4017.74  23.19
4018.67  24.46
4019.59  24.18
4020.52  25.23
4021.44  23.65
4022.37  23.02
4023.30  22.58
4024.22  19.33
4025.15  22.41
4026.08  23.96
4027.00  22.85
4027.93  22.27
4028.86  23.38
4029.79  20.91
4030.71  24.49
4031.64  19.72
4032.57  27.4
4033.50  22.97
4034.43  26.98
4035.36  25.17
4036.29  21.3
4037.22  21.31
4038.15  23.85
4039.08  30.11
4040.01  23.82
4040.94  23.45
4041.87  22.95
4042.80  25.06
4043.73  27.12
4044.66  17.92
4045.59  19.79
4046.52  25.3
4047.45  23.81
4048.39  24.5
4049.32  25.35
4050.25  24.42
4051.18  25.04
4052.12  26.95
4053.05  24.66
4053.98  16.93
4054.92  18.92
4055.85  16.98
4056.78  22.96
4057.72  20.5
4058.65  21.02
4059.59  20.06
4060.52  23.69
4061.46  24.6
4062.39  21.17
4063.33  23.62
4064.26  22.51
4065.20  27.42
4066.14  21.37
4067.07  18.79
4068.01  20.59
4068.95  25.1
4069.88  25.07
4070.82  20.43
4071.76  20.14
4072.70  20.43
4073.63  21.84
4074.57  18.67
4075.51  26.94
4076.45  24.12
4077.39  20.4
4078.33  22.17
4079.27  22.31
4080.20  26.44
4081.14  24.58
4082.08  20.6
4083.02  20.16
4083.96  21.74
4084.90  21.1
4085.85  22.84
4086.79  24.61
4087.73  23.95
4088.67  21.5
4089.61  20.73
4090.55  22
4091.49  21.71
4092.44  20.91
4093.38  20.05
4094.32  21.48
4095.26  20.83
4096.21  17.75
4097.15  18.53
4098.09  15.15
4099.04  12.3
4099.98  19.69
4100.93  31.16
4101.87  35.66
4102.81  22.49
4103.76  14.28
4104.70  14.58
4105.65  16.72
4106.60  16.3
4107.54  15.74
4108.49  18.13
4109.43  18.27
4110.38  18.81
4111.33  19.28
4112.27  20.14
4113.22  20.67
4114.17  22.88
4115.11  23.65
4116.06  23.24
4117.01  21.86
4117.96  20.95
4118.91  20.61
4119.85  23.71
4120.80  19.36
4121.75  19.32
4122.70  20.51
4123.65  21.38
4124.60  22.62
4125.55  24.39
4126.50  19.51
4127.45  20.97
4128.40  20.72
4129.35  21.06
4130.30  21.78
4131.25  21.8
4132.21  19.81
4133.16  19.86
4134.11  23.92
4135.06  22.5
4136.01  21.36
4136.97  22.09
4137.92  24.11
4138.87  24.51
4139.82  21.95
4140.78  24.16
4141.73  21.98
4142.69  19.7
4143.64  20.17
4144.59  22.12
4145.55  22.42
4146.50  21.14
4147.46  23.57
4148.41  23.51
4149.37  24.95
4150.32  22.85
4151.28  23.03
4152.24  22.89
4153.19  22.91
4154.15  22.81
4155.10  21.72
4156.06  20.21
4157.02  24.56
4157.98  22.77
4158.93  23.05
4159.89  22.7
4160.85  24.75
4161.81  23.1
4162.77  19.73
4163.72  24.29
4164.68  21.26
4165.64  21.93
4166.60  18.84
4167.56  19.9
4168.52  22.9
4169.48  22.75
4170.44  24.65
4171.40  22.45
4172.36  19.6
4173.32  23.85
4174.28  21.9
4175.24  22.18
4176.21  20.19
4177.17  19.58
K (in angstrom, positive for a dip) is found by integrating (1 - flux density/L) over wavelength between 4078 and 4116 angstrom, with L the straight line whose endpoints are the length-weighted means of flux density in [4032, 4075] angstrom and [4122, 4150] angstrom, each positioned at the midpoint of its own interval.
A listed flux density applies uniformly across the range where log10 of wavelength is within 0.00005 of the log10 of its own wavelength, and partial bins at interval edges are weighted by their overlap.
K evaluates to 2.7 angstrom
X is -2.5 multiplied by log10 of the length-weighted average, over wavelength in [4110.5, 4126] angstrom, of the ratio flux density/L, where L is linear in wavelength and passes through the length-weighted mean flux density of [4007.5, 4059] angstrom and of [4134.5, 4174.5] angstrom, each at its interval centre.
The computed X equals 0.06 mag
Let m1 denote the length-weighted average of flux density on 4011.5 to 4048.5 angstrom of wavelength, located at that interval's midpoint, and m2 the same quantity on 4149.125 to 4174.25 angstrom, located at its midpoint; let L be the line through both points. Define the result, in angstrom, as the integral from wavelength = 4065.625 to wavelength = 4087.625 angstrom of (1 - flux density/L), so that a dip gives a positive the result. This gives 0.8 angstrom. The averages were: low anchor 23.4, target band 22.2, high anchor 22.4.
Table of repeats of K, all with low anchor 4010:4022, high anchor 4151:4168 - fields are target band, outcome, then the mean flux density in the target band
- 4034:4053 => -0.9 angstrom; 24.2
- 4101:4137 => 2.6 angstrom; 20.9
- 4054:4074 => 1.1 angstrom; 21.7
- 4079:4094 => 0.4 angstrom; 22.2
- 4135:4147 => 0.1 angstrom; 22.2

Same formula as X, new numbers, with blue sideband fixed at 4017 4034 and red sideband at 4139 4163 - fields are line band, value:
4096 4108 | 0.179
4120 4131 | 0.075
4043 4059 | 0.021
